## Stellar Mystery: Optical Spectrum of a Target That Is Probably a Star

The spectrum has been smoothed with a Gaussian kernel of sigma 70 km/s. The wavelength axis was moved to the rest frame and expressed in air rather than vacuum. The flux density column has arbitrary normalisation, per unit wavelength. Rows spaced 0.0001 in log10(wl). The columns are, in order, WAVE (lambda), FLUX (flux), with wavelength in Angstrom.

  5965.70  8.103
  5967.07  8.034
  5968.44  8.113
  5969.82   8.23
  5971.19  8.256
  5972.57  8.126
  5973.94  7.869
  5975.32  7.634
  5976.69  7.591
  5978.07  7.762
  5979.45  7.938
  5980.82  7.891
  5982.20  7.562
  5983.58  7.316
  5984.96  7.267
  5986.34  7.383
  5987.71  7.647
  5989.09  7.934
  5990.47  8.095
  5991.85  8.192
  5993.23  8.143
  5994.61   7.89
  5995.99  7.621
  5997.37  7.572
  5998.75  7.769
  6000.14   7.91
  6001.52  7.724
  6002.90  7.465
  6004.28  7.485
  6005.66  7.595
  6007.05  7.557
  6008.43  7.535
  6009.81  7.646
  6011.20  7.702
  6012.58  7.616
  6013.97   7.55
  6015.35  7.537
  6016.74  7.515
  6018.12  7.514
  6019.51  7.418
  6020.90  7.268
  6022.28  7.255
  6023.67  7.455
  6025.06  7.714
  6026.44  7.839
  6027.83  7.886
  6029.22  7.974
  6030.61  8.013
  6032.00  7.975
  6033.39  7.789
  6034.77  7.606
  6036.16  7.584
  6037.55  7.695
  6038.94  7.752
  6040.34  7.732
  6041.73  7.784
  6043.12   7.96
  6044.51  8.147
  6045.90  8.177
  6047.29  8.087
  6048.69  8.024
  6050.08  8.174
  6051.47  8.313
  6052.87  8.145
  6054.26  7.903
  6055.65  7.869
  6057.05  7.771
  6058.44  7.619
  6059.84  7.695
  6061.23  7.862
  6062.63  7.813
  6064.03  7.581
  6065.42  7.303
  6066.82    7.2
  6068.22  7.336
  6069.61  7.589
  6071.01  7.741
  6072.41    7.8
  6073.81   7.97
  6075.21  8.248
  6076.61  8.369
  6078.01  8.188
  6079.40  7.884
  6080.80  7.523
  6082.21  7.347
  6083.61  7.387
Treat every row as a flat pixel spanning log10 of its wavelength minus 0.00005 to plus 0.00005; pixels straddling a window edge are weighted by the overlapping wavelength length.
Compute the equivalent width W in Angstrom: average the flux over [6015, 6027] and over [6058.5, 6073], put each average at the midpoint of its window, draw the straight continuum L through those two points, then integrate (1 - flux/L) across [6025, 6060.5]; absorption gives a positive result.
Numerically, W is -1.7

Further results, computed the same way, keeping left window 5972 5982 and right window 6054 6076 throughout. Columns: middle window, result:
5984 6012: 0.3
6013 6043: 0.3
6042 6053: -0.6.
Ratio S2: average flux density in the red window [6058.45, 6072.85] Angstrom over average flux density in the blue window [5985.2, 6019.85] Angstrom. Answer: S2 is 1.0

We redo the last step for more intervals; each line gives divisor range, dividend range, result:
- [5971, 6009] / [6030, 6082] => 1.01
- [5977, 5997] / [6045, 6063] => 1.03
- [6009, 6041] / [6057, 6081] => 1.01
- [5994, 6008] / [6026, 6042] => 1.02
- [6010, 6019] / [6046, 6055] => 1.07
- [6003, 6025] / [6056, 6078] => 1.03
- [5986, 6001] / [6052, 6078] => 0.99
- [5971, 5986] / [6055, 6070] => 0.99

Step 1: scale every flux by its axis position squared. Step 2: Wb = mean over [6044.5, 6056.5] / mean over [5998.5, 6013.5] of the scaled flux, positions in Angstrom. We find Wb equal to 1.08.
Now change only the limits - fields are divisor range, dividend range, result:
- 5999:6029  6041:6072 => 1.05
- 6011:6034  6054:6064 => 1.03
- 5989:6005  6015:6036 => 0.99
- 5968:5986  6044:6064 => 1.05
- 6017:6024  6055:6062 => 1.06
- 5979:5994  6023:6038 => 1.02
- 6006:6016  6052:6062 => 1.05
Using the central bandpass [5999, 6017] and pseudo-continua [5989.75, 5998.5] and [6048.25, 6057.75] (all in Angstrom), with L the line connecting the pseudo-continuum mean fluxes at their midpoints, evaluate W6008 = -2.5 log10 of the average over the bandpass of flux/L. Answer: 0.05 mag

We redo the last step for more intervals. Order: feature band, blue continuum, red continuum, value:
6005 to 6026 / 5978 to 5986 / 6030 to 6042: 0.02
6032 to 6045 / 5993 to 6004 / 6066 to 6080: 0.00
